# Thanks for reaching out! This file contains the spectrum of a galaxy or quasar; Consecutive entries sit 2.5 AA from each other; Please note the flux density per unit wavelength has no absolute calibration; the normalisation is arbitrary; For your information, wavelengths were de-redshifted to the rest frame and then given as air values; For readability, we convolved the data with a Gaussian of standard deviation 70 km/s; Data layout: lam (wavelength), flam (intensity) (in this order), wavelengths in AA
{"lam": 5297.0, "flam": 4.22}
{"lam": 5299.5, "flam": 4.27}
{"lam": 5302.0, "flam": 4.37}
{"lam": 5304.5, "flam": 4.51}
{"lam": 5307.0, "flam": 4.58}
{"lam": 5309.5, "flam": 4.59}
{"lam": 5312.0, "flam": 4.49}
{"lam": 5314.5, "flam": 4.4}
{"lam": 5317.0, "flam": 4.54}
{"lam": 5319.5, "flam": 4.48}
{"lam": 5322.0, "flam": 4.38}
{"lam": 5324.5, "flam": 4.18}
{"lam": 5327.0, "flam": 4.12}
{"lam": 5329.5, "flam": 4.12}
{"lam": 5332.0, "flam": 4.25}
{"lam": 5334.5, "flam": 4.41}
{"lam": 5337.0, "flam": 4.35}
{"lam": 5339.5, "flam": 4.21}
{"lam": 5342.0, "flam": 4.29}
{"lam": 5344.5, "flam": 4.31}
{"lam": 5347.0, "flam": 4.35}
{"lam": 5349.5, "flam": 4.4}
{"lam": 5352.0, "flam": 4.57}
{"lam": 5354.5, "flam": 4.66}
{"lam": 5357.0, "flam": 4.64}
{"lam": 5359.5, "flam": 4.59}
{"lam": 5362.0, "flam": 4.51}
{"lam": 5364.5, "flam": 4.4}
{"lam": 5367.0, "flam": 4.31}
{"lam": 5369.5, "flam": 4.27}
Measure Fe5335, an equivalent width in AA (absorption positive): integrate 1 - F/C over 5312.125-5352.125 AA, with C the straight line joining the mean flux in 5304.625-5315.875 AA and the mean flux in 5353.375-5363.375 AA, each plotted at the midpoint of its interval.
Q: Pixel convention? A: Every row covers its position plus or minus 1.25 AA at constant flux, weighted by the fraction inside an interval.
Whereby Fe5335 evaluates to 1.9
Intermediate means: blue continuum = 4.51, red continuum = 4.6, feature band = 4.33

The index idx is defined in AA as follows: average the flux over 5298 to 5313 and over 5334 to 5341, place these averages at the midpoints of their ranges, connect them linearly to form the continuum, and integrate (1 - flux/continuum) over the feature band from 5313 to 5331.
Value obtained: 0.3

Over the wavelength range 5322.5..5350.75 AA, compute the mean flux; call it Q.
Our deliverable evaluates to 4.27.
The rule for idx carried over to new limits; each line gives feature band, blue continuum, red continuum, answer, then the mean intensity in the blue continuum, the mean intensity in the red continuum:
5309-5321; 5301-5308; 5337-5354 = -0.1 AA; 4.49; 4.37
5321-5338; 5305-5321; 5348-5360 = 1.0 AA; 4.51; 4.57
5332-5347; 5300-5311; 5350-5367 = 0.7 AA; 4.5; 4.54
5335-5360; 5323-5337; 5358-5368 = -0.4 AA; 4.23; 4.46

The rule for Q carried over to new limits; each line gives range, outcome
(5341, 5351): 4.34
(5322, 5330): 4.18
